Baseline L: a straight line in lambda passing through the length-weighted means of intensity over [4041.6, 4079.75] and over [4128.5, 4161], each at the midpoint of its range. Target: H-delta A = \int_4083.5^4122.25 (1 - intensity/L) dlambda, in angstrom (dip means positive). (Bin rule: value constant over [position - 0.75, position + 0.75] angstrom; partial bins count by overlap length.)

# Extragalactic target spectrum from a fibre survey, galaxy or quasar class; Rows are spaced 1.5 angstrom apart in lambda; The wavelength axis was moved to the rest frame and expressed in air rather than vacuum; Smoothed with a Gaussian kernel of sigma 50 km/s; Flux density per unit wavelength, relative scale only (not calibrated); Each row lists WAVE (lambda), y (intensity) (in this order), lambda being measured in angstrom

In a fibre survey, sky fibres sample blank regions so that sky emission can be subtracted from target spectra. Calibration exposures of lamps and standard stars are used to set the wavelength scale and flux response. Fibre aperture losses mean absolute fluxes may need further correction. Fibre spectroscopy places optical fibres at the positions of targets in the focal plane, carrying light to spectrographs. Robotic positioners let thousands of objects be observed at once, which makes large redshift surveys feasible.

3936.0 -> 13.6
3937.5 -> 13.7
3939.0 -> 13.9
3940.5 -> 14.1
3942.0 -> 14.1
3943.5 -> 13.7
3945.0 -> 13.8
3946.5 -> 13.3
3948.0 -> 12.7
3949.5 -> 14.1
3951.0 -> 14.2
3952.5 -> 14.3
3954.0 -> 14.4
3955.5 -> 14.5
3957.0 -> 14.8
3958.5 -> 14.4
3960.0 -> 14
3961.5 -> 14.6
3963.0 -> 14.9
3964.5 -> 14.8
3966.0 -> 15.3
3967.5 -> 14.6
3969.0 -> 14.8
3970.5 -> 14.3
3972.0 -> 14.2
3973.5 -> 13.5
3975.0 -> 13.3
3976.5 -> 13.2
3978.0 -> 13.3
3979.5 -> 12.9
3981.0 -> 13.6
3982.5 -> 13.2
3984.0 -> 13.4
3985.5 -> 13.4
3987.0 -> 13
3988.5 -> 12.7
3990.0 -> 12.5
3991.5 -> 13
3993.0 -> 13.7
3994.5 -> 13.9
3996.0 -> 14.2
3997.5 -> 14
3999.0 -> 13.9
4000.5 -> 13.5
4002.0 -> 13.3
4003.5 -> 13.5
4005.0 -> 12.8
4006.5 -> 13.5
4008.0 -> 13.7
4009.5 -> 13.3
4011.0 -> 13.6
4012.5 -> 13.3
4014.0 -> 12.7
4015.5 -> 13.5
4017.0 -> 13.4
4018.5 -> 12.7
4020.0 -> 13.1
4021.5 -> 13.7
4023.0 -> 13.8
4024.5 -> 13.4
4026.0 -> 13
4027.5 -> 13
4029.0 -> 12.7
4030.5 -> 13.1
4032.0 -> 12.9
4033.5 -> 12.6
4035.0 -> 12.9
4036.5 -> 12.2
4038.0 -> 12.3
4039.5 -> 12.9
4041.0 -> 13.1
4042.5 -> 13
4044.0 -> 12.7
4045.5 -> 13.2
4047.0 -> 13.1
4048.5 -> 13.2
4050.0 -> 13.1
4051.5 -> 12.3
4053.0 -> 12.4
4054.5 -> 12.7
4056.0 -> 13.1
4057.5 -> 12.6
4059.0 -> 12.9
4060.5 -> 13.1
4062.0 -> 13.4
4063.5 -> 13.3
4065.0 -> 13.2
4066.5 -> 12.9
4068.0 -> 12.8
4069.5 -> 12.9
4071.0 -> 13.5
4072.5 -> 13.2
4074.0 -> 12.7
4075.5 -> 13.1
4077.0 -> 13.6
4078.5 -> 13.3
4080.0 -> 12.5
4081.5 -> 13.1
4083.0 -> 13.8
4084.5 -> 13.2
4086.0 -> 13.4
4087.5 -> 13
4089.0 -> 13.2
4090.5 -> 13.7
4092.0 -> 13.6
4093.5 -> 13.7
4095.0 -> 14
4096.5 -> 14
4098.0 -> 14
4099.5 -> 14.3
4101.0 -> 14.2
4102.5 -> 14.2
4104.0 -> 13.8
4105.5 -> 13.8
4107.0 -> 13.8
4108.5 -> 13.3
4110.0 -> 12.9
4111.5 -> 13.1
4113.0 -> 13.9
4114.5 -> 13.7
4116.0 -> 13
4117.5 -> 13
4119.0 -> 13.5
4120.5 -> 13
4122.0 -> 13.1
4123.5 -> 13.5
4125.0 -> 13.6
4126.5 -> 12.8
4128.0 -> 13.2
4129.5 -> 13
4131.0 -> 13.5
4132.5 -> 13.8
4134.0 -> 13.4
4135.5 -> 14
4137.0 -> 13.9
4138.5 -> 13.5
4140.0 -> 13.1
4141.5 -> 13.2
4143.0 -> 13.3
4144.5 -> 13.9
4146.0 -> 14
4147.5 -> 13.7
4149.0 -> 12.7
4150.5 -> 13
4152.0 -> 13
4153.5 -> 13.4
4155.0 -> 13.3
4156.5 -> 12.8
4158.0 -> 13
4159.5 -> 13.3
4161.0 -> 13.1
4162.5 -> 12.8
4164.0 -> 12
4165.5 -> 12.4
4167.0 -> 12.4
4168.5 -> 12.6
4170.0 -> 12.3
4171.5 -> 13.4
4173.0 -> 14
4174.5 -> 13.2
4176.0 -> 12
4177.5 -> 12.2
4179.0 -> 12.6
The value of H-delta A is -1.1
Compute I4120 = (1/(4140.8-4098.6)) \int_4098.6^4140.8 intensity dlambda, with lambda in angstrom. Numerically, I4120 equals 13.5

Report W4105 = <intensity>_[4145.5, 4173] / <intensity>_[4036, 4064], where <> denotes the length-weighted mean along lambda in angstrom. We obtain 1.01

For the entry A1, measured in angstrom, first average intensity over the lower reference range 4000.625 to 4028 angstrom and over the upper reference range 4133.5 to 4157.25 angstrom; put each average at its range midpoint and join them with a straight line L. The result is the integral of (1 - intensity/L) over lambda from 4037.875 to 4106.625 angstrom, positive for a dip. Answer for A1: 0.4 angstrom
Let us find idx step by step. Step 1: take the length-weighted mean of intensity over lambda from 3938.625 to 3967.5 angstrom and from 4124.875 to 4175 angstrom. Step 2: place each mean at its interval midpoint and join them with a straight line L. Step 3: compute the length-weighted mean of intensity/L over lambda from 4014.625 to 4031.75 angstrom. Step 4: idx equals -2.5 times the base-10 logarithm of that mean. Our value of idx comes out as 0.05 mag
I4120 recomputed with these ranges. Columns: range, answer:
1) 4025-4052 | 12.9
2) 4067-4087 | 13.2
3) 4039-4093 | 13.1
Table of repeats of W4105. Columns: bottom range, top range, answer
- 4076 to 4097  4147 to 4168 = 0.96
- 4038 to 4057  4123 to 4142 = 1.04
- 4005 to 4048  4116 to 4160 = 1.02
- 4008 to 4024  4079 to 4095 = 1.00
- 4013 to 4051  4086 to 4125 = 1.04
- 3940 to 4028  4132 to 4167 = 0.97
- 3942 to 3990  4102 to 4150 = 0.97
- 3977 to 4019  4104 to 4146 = 1.01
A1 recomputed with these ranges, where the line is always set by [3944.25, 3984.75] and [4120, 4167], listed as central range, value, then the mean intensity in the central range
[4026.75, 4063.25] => 2.1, 12.9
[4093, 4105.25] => -0.6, 14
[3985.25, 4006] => 0.7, 13.4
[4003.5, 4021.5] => 0.7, 13.3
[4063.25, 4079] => 0.5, 13.1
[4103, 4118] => -0.1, 13.4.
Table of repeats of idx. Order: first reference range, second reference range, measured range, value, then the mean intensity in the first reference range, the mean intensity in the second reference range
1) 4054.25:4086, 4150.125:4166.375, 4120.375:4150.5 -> -0.037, 13.1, 12.9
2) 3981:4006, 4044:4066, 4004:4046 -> 0.008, 13.4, 13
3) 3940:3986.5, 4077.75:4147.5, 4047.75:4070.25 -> 0.061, 14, 13.5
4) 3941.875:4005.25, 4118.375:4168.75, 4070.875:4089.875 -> 0.019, 13.8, 13.2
